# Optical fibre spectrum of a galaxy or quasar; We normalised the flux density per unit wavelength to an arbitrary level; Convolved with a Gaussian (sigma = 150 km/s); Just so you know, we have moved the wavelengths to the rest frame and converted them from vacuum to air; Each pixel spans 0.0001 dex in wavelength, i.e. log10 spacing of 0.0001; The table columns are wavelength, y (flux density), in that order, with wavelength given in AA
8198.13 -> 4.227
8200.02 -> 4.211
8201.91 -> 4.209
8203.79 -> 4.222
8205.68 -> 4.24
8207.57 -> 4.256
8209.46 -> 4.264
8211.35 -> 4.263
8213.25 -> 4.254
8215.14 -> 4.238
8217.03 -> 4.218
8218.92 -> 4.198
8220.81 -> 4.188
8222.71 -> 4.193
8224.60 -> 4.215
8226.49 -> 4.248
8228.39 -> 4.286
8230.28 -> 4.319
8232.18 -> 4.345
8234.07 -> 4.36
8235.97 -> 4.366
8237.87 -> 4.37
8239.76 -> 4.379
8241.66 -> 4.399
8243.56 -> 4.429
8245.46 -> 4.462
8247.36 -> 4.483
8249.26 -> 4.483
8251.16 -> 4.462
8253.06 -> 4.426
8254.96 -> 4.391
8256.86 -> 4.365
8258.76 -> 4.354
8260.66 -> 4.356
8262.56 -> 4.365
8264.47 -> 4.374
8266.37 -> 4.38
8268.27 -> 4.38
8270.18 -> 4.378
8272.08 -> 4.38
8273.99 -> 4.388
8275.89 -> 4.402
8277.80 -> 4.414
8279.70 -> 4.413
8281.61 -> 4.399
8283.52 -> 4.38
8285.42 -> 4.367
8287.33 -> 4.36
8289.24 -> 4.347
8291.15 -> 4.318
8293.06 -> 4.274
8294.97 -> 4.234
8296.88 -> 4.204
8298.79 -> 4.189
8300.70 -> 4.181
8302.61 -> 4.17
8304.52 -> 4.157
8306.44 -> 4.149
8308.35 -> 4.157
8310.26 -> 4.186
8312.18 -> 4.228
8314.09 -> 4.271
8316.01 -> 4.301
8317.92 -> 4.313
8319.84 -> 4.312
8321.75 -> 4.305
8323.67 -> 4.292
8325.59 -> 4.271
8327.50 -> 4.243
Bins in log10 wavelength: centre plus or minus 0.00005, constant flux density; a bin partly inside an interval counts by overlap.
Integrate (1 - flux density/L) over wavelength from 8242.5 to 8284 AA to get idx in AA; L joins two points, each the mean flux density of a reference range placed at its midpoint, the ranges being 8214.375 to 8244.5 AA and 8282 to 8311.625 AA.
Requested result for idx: -1.3 AA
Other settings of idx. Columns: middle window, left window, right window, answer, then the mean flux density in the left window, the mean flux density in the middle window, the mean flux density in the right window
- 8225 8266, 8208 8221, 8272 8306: -1.11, 4.24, 4.38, 4.3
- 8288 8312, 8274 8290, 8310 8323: 0.63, 4.39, 4.21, 4.28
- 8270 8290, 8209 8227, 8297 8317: -0.84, 4.23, 4.39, 4.2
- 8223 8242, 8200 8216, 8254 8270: -0.10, 4.24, 4.32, 4.37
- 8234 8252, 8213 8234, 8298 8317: -0.77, 4.25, 4.42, 4.2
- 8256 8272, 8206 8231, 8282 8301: -0.36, 4.24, 4.37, 4.29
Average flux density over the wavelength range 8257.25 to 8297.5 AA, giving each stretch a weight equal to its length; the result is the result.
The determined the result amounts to 4.36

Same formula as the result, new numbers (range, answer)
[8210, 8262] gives 4.33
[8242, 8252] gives 4.46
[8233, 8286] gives 4.4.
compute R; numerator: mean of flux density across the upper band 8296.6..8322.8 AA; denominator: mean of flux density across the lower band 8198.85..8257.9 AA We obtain 0.98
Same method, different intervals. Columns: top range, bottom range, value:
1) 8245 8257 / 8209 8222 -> 1.05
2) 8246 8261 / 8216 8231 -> 1.04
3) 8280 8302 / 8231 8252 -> 0.97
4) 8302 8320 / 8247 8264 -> 0.96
